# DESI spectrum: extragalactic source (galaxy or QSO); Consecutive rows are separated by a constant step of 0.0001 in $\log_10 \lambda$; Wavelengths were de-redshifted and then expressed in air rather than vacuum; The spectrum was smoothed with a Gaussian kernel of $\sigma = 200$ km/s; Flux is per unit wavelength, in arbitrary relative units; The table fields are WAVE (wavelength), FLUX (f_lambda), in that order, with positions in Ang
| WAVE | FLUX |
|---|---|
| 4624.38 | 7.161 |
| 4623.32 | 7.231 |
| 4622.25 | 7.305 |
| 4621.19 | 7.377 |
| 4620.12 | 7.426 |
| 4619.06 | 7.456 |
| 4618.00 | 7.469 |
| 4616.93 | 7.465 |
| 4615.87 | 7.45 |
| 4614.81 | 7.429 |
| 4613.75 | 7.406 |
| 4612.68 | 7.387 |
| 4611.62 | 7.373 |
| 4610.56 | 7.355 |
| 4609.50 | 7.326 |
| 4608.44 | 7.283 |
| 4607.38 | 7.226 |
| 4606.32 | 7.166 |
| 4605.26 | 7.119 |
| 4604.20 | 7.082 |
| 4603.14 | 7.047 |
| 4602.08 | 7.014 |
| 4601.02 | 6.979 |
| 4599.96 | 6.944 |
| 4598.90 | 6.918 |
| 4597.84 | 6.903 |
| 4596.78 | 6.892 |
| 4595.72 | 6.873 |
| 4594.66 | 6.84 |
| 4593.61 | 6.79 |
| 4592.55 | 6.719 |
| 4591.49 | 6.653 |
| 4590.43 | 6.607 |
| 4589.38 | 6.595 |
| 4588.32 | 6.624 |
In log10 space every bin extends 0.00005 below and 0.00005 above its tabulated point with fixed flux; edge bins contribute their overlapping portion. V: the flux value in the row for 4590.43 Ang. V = 6.607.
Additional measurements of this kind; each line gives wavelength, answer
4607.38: 7.226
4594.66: 6.84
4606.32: 7.166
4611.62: 7.373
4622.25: 7.305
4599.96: 6.944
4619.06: 7.456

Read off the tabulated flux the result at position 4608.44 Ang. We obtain 7.283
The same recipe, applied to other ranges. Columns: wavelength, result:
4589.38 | 6.595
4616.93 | 7.465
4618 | 7.469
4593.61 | 6.79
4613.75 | 7.406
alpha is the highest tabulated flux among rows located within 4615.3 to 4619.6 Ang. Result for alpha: 7.469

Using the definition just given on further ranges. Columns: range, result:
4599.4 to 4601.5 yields 6.979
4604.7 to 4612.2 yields 7.373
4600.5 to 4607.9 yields 7.226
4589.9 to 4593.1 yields 6.719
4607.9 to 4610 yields 7.326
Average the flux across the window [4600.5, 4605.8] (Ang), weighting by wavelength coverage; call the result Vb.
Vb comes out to 7.05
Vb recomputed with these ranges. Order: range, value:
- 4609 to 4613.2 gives 7.37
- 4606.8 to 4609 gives 7.26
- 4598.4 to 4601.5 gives 6.94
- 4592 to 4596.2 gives 6.81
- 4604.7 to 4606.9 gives 7.15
